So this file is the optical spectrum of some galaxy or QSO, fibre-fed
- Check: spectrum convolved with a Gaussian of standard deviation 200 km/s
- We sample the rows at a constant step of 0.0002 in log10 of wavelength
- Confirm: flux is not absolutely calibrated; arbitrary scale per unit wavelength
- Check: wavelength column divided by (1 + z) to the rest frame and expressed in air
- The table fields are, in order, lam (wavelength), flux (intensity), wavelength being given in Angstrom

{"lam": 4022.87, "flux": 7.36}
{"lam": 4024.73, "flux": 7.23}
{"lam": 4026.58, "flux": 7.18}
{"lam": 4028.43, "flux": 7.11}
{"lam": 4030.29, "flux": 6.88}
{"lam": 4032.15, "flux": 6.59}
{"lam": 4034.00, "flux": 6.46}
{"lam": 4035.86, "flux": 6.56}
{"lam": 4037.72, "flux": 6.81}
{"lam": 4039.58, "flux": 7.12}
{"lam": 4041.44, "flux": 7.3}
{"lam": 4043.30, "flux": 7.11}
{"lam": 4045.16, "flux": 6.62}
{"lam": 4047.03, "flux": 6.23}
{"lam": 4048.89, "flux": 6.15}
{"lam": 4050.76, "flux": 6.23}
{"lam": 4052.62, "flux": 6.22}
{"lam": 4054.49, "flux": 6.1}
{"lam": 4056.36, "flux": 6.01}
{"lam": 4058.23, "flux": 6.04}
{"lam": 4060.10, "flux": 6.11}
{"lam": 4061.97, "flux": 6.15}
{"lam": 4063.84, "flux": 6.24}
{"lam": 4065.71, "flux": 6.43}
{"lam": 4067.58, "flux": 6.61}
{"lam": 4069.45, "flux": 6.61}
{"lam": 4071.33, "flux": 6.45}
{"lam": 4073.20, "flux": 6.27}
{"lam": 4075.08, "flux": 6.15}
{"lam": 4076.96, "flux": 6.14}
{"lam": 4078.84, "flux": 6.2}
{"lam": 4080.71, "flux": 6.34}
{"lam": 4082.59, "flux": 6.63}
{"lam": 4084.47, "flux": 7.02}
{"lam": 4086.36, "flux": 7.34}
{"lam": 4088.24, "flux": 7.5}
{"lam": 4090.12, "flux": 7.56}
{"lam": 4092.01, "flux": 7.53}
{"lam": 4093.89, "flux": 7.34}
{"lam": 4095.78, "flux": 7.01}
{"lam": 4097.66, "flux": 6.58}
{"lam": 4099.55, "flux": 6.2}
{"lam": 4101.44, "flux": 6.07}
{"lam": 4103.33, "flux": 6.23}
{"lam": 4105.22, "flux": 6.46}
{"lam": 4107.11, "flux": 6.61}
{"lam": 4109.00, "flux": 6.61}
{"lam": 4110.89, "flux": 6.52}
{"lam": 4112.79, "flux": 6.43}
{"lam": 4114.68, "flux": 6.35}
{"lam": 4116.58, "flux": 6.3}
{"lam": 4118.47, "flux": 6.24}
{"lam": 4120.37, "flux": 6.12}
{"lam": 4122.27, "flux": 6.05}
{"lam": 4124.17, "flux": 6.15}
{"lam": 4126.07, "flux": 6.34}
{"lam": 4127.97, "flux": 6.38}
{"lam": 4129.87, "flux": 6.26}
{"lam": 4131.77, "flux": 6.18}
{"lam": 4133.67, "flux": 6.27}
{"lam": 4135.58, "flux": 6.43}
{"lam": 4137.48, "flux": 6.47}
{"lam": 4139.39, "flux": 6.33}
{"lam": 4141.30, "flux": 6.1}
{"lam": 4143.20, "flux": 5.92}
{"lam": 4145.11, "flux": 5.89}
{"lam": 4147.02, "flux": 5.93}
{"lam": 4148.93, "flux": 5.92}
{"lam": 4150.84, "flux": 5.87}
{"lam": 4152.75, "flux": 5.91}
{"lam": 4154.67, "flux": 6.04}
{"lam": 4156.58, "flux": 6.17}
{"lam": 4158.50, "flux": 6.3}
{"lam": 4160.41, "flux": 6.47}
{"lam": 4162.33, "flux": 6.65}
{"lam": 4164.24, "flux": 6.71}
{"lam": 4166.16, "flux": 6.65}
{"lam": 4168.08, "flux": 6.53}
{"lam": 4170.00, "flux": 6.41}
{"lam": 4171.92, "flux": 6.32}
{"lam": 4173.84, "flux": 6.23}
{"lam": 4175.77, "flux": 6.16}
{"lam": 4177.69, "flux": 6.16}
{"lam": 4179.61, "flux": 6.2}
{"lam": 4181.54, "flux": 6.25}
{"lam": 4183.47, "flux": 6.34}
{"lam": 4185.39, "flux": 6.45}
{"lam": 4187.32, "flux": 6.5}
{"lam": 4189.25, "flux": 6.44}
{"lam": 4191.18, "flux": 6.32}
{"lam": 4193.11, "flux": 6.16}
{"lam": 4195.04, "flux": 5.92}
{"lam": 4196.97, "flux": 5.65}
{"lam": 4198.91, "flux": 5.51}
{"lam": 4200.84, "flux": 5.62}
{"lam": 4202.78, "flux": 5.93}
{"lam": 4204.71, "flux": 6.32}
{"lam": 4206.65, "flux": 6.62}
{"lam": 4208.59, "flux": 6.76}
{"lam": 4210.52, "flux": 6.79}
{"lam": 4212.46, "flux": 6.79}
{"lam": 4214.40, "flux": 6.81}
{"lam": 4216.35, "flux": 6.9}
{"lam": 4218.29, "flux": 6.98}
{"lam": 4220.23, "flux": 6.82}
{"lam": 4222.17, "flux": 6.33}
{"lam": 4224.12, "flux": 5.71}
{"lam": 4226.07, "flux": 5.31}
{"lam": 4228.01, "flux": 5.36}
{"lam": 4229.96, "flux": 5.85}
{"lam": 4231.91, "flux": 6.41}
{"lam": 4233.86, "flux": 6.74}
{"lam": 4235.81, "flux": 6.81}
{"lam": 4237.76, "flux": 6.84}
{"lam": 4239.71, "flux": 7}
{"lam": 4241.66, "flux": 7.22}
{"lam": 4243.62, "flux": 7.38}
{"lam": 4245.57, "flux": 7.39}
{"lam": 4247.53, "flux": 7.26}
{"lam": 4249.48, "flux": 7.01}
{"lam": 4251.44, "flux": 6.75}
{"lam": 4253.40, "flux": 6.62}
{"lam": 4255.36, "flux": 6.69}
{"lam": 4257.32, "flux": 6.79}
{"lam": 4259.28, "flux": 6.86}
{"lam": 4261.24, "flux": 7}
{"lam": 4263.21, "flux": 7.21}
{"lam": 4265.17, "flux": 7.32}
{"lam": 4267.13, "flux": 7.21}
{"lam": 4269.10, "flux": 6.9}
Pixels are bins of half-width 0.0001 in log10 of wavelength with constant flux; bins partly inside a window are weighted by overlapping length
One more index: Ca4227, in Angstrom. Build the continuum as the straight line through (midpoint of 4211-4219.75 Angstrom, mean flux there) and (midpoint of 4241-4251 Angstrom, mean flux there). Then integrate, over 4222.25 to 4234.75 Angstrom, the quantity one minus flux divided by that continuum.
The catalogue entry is 2.0 Angstrom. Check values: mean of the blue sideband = 6.86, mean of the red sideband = 7.22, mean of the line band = 5.92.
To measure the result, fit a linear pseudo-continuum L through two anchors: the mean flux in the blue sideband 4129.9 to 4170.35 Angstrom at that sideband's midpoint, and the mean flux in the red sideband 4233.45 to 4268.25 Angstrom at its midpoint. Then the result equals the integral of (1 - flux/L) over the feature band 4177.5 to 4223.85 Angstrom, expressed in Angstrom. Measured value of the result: 1.9 Angstrom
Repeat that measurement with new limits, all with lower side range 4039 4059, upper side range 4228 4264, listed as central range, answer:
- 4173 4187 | 0.9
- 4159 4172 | 0.3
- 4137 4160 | 2.0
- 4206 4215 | 0.0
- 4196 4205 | 1.3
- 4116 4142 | 1.4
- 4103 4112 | 0.1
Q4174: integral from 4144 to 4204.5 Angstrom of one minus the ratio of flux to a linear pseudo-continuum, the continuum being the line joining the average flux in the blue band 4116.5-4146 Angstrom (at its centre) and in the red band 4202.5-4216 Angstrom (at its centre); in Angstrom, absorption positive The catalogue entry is 2.4 Angstrom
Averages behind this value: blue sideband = 6.21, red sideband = 6.62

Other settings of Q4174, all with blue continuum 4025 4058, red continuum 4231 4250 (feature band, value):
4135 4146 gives 1.0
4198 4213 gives 1.4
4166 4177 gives 0.8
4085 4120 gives 0.2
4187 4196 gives 0.9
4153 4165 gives 0.9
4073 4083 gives 0.6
